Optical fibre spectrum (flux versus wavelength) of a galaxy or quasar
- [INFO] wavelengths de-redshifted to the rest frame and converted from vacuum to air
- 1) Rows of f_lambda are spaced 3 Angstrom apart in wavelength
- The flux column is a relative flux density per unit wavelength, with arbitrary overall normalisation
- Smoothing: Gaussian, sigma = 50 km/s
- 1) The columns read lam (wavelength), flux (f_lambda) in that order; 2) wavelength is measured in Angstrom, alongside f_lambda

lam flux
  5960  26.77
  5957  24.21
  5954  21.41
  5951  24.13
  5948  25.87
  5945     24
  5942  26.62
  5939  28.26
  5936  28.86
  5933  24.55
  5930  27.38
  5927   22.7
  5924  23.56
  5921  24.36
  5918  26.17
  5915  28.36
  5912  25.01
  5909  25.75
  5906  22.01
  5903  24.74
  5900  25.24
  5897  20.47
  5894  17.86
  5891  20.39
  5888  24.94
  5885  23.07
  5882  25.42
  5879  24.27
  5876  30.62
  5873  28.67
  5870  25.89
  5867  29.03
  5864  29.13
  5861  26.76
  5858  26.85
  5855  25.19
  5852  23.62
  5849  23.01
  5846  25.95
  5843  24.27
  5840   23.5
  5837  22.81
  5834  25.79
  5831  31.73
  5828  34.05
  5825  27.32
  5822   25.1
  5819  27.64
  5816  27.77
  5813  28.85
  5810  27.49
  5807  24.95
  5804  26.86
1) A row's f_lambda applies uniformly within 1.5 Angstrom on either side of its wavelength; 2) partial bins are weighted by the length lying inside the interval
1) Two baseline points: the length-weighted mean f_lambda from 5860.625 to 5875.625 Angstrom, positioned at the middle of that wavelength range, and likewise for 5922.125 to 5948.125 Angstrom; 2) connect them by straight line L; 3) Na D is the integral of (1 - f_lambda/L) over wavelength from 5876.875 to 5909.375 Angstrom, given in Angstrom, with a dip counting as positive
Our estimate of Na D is 4.9 Angstrom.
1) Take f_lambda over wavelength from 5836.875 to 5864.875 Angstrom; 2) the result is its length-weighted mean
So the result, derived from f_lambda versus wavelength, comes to 25.1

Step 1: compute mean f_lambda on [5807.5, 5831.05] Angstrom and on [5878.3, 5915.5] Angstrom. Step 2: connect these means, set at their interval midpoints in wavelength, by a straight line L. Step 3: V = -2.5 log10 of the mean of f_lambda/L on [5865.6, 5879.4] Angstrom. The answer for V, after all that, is -0.119 mag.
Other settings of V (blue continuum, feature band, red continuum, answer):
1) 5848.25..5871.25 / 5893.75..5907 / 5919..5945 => 0.16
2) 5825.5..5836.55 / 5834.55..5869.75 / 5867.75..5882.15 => 0.12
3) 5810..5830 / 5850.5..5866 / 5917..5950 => 0.04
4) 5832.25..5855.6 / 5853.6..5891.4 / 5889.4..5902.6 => -0.16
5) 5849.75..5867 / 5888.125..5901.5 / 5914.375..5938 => 0.21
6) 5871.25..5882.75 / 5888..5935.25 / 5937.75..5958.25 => 0.09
